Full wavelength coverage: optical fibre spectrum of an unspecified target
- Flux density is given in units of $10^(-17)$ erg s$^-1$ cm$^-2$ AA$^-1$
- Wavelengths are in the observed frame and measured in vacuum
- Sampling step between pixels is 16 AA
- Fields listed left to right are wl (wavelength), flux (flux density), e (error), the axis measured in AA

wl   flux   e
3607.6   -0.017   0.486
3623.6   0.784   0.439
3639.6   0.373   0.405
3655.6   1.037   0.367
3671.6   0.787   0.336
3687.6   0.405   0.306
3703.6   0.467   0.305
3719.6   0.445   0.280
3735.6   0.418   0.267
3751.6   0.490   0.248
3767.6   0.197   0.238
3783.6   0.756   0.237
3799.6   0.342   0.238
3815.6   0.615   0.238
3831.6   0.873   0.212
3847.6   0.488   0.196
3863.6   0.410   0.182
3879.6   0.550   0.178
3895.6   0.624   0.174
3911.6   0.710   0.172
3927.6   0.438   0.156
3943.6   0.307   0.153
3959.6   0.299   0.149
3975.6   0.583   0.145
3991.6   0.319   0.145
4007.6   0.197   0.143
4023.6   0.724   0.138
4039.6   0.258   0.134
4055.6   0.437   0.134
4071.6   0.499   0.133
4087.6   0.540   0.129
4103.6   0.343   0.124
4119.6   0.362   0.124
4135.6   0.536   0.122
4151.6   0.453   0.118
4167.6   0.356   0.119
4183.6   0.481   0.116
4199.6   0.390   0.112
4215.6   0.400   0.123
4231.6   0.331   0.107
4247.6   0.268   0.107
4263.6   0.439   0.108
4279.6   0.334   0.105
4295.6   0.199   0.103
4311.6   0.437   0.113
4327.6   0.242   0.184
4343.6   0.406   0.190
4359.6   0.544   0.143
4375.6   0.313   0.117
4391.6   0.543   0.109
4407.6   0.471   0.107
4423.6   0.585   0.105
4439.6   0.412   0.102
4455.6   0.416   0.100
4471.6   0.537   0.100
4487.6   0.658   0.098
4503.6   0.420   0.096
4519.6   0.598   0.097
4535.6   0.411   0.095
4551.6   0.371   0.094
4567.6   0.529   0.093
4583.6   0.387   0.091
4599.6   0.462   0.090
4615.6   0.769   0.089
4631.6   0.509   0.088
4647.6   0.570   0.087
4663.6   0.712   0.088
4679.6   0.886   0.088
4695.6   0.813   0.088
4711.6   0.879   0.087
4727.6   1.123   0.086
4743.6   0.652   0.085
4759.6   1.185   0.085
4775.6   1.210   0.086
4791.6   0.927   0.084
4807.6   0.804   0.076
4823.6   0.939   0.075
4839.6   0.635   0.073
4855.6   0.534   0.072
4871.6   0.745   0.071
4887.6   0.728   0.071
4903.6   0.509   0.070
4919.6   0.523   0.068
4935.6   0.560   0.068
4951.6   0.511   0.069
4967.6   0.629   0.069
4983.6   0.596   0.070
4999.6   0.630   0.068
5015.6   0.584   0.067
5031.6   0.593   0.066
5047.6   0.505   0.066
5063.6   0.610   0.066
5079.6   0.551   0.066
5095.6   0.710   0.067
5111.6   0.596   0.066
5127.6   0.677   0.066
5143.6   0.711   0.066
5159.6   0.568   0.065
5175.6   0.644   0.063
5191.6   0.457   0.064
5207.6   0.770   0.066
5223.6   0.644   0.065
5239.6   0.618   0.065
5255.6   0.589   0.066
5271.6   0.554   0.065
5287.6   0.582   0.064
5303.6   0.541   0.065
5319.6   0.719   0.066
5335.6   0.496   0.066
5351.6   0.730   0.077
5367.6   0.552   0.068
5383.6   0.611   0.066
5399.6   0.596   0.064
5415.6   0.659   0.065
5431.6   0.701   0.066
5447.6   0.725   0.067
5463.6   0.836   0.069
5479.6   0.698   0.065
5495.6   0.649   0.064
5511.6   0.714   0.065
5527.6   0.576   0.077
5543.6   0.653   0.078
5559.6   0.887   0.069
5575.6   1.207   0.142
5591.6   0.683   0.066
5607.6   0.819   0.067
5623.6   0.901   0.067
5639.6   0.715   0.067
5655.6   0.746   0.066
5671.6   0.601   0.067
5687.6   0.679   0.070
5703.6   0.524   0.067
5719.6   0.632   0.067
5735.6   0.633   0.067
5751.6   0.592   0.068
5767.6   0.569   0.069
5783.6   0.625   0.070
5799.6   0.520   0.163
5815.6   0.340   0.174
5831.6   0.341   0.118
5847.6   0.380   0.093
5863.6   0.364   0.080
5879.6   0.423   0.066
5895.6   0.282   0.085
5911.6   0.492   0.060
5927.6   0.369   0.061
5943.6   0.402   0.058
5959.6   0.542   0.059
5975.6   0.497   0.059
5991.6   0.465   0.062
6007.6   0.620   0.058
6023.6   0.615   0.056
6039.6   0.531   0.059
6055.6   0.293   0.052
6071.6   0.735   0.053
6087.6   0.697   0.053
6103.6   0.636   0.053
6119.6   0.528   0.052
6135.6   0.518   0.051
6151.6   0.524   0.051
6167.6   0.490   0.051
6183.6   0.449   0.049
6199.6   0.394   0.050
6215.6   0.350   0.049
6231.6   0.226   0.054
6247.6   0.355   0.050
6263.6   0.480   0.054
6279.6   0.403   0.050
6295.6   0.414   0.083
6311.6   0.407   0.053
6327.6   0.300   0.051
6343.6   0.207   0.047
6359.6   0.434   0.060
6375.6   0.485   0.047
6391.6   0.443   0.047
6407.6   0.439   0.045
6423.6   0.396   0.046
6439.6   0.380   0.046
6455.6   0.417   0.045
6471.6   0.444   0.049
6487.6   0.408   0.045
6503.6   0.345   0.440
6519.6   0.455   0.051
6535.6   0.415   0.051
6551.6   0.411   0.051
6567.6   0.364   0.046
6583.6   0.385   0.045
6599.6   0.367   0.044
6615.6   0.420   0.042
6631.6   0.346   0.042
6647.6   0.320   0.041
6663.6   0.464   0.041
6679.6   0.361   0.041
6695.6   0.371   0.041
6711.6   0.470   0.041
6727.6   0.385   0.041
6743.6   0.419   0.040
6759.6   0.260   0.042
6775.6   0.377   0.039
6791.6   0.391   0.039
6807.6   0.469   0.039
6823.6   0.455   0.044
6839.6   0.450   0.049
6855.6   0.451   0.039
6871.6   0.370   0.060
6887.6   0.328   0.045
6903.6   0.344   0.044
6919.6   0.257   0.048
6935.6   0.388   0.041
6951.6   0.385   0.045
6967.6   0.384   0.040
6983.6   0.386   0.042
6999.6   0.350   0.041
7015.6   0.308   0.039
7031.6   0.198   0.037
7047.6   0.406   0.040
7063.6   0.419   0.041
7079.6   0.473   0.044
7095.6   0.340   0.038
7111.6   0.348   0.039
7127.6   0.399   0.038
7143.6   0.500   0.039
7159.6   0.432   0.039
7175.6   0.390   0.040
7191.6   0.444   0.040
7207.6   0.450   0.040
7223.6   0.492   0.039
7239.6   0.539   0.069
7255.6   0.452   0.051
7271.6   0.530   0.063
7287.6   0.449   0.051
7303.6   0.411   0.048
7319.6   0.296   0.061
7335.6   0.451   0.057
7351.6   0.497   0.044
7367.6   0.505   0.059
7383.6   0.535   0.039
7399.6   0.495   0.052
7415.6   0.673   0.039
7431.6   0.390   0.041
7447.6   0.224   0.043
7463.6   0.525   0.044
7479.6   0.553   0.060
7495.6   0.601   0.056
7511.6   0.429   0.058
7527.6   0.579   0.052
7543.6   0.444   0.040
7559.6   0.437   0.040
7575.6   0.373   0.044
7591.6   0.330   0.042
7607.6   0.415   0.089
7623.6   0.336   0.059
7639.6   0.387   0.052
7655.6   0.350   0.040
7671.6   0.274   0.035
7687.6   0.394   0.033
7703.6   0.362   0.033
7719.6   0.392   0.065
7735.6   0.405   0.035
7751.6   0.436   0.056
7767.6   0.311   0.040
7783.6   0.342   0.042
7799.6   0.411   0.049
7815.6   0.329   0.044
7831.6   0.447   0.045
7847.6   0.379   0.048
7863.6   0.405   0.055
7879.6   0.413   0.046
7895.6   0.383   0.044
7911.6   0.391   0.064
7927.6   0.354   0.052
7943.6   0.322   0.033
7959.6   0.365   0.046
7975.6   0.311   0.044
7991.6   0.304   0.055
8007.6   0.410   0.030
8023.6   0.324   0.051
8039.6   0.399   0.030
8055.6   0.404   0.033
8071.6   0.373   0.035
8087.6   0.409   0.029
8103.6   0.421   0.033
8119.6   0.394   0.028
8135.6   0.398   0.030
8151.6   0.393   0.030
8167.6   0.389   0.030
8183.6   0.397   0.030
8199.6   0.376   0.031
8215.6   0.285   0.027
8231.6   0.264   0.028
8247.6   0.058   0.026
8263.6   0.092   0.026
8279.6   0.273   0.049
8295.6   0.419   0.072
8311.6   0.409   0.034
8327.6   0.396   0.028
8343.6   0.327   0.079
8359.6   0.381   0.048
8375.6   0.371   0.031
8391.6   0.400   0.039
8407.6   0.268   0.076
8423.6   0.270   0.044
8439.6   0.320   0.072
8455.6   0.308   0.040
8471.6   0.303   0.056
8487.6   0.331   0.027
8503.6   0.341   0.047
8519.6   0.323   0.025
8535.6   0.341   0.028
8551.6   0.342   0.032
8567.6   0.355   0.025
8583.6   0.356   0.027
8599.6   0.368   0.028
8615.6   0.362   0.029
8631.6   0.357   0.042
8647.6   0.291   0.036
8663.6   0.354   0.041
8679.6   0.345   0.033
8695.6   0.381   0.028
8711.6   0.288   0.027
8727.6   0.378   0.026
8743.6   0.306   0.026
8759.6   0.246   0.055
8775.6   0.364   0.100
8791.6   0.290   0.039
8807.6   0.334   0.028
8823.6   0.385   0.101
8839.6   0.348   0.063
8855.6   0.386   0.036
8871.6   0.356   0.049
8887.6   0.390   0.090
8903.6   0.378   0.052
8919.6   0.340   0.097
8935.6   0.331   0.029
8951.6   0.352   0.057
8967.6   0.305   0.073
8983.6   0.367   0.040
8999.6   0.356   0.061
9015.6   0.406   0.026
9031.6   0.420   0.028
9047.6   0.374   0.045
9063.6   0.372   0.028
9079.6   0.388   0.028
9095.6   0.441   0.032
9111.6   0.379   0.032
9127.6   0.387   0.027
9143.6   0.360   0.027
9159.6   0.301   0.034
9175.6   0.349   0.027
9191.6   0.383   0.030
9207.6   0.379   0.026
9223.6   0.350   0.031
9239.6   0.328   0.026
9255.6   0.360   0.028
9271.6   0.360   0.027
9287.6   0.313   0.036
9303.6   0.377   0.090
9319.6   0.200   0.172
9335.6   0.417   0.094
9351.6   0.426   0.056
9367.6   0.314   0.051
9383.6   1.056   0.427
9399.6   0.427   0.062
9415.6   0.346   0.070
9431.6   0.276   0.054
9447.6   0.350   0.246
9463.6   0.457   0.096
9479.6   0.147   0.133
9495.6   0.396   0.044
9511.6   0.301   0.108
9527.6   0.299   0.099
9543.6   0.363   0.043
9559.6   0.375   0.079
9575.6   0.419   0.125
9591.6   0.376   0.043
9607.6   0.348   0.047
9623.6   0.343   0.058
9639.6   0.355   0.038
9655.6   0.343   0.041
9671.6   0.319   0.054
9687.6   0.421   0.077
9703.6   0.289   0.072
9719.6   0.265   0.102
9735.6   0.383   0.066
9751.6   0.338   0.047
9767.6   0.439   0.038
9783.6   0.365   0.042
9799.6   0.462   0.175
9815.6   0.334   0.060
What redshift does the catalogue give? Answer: 1.214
